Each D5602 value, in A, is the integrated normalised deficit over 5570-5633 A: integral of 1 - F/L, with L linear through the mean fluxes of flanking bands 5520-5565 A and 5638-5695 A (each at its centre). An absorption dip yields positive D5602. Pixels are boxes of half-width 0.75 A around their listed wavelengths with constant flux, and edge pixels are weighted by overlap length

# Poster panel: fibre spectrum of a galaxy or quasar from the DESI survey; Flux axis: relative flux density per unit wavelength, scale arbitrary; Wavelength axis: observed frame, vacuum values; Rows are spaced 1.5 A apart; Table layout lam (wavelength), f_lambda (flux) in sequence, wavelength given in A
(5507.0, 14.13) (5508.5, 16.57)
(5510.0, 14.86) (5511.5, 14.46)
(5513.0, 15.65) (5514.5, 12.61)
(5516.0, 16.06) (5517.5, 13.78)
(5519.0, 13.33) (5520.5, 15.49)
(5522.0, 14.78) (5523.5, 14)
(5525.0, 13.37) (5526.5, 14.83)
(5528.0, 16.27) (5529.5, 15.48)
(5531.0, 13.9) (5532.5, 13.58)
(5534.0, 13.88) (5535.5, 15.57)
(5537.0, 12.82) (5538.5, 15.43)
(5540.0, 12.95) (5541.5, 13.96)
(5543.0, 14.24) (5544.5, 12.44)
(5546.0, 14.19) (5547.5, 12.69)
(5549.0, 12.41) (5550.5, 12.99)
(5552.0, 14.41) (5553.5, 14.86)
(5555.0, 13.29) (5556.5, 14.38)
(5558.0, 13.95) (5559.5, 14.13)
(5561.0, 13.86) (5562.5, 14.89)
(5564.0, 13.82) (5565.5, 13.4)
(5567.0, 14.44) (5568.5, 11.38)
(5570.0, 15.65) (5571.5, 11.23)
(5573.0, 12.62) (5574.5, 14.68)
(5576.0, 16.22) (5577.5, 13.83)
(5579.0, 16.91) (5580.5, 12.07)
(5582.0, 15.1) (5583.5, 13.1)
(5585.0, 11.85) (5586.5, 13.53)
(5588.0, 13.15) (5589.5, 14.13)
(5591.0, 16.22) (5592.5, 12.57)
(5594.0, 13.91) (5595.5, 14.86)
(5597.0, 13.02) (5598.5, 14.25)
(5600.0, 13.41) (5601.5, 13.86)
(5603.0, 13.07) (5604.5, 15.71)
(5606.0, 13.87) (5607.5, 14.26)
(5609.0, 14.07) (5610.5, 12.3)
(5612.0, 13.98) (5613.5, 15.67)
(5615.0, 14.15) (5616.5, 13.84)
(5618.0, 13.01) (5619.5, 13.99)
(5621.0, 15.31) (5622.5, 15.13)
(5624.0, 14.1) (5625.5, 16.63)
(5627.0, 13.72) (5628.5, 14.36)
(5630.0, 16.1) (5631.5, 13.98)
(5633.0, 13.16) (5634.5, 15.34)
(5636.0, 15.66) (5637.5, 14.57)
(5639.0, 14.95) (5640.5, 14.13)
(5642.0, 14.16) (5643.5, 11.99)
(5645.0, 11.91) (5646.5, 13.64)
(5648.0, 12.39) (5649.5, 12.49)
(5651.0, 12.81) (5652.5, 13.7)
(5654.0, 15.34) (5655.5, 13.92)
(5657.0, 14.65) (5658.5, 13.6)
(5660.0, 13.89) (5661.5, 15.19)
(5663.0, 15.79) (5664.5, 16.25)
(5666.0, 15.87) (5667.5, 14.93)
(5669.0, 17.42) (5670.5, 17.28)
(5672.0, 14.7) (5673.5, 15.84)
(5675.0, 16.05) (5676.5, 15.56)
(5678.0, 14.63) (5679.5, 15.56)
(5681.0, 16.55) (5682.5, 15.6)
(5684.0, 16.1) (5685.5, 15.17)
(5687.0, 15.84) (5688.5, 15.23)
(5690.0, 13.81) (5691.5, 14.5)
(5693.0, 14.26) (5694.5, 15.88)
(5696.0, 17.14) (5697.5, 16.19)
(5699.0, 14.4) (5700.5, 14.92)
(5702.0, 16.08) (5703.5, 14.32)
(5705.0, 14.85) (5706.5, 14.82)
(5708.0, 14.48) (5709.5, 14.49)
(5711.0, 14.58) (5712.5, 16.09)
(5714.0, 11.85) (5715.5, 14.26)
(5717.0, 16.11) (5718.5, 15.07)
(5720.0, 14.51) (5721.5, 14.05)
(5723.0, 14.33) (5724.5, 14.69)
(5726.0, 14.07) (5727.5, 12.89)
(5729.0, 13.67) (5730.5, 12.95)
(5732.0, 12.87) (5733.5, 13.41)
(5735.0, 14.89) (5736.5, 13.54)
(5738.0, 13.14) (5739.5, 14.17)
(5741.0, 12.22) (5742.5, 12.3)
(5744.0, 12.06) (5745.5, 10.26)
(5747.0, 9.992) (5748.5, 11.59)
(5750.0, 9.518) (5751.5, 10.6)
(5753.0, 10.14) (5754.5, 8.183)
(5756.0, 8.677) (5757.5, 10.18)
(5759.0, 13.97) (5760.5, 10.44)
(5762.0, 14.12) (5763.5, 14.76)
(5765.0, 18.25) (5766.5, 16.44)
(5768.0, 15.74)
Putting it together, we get 1.4 A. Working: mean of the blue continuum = 14.1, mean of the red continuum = 14.8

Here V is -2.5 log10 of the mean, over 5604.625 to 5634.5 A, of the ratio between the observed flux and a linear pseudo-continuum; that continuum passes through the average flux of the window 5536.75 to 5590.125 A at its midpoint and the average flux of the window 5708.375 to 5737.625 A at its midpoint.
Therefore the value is -0.04 mag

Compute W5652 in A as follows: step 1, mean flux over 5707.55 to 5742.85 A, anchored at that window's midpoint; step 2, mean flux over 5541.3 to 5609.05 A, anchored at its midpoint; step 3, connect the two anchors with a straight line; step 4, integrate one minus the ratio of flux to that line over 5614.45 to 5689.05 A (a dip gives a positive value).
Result -4.4 A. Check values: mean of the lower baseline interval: 13.8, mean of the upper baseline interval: 14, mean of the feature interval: 14.7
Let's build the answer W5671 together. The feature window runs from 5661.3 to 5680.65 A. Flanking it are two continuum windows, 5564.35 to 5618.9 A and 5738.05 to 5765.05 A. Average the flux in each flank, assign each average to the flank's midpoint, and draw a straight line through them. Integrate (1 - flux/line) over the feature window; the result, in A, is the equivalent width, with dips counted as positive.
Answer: -4.6 A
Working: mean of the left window 13.9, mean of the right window 11.6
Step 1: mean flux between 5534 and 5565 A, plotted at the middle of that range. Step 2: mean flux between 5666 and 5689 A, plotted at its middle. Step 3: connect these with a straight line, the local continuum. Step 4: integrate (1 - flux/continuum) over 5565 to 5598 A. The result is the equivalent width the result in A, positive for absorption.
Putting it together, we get 1.2 A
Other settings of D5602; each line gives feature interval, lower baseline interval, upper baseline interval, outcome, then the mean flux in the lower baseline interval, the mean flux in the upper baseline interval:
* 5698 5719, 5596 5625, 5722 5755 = -3.2 A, 14.1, 12.4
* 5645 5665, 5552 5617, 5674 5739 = 0.5 A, 13.9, 14.7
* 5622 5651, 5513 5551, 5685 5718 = 1.1 A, 14.1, 15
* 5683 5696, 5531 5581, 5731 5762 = -3.1 A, 13.9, 11.7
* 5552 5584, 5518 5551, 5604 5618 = 0.1 A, 14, 14.1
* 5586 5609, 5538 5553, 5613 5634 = 0.3 A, 13.6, 14.5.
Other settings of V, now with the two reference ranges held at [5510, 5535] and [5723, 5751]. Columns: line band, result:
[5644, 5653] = 0.06 mag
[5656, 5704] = -0.17 mag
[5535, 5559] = 0.04 mag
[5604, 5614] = -0.03 mag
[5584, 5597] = 0.02 mag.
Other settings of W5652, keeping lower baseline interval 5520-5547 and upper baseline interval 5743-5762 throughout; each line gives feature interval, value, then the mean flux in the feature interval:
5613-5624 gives -1.3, 14.4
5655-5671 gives -4.3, 15.3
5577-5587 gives -0.2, 13.8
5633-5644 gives -1.6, 14.4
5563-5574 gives 0.3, 13.3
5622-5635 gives -2.1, 14.7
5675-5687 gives -3.9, 15.6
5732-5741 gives -2.2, 13.6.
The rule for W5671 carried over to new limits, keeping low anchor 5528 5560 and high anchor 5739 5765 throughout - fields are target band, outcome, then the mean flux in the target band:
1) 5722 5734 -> -1.8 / 13.6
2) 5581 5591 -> -0.1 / 13.6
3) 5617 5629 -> -1.4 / 14.5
